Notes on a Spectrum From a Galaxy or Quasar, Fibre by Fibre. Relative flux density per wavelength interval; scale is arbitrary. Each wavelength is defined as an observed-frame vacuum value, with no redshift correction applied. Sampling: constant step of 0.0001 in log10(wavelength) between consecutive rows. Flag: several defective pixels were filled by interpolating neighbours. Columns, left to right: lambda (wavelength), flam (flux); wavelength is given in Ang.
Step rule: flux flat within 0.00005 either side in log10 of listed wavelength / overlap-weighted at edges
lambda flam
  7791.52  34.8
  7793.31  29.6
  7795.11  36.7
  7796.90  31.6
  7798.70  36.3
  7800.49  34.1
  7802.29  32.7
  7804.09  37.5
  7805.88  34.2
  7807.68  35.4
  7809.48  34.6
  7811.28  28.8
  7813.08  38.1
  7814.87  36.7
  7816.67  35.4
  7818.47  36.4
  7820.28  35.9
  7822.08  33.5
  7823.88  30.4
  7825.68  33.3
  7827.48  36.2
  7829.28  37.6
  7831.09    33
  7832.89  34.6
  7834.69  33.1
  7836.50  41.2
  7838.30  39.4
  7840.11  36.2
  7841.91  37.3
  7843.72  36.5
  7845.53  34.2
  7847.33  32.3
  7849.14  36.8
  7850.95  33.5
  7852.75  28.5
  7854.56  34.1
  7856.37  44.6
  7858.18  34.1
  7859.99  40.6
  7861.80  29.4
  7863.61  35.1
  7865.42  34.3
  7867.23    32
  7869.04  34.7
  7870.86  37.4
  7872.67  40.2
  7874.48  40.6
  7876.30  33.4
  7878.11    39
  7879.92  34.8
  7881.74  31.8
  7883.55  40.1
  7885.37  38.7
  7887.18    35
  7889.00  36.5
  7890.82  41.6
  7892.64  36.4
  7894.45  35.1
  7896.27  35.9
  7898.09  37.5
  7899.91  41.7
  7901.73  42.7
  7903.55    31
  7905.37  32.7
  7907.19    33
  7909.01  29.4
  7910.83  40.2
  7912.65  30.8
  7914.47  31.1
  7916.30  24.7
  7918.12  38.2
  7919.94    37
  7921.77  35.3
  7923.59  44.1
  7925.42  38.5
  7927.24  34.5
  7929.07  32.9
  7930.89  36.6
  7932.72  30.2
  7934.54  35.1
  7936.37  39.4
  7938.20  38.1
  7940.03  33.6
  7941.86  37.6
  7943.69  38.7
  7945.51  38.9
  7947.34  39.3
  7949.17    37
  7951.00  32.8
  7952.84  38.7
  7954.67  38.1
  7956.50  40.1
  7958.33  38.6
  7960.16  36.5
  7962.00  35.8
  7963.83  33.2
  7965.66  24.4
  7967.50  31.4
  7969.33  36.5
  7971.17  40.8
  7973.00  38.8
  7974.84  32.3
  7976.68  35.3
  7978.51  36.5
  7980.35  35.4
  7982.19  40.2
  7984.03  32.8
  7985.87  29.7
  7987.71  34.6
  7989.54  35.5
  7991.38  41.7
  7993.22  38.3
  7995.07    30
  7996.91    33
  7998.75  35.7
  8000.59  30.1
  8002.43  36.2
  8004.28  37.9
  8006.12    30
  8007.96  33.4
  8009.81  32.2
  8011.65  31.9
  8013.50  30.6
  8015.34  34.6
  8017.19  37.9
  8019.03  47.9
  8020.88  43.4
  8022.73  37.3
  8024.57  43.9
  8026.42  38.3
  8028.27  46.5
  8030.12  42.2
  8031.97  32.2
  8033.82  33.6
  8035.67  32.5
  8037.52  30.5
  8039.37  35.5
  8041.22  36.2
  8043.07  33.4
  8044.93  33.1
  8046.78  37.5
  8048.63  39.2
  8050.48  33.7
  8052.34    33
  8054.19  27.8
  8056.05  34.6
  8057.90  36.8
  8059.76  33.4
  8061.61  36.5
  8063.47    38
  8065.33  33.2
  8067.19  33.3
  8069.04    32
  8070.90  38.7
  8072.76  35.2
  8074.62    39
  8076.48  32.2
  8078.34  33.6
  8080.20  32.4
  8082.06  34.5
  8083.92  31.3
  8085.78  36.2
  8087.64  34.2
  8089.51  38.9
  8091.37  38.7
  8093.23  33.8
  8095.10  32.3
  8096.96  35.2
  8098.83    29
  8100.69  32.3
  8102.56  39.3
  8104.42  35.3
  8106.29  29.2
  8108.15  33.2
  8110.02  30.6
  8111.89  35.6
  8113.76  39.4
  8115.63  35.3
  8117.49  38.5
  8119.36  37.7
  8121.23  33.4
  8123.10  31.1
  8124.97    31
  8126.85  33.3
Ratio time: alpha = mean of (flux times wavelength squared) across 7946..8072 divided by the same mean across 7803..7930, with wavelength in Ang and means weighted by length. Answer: 1.0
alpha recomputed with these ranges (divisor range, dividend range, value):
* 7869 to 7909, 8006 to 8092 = 1.01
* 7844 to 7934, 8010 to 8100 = 1.04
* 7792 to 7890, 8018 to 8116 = 1.06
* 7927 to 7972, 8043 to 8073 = 0.99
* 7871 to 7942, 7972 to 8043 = 1.02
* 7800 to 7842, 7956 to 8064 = 1.06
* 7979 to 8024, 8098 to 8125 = 0.99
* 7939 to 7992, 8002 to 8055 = 1.01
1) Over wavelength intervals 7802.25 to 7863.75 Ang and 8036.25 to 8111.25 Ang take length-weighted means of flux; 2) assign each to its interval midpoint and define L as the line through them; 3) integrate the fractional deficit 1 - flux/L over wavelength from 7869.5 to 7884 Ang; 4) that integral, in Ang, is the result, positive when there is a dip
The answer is -0.8 Ang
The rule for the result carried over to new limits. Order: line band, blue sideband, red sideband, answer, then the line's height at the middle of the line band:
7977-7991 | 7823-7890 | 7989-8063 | 0.2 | 35.7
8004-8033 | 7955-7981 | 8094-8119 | -2.0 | 35.1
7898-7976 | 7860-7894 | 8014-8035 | 3.8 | 37.6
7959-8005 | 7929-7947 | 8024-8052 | 1.9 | 36.4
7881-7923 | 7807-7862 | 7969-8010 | -0.4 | 35.2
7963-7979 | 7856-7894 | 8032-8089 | 0.5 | 35.4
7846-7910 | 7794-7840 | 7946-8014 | -1.4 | 35.1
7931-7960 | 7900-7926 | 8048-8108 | -1.8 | 34.9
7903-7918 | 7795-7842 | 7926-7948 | 1.7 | 36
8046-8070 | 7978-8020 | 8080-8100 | 0.0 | 34.5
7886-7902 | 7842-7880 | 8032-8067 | -1.1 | 35.4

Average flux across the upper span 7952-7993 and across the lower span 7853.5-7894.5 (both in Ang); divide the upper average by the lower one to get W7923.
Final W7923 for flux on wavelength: 0.98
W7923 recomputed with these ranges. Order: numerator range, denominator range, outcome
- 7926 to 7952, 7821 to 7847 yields 1.02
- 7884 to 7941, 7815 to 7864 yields 1.01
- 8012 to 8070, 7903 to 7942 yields 1.04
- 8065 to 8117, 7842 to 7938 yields 0.97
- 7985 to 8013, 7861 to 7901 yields 0.93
